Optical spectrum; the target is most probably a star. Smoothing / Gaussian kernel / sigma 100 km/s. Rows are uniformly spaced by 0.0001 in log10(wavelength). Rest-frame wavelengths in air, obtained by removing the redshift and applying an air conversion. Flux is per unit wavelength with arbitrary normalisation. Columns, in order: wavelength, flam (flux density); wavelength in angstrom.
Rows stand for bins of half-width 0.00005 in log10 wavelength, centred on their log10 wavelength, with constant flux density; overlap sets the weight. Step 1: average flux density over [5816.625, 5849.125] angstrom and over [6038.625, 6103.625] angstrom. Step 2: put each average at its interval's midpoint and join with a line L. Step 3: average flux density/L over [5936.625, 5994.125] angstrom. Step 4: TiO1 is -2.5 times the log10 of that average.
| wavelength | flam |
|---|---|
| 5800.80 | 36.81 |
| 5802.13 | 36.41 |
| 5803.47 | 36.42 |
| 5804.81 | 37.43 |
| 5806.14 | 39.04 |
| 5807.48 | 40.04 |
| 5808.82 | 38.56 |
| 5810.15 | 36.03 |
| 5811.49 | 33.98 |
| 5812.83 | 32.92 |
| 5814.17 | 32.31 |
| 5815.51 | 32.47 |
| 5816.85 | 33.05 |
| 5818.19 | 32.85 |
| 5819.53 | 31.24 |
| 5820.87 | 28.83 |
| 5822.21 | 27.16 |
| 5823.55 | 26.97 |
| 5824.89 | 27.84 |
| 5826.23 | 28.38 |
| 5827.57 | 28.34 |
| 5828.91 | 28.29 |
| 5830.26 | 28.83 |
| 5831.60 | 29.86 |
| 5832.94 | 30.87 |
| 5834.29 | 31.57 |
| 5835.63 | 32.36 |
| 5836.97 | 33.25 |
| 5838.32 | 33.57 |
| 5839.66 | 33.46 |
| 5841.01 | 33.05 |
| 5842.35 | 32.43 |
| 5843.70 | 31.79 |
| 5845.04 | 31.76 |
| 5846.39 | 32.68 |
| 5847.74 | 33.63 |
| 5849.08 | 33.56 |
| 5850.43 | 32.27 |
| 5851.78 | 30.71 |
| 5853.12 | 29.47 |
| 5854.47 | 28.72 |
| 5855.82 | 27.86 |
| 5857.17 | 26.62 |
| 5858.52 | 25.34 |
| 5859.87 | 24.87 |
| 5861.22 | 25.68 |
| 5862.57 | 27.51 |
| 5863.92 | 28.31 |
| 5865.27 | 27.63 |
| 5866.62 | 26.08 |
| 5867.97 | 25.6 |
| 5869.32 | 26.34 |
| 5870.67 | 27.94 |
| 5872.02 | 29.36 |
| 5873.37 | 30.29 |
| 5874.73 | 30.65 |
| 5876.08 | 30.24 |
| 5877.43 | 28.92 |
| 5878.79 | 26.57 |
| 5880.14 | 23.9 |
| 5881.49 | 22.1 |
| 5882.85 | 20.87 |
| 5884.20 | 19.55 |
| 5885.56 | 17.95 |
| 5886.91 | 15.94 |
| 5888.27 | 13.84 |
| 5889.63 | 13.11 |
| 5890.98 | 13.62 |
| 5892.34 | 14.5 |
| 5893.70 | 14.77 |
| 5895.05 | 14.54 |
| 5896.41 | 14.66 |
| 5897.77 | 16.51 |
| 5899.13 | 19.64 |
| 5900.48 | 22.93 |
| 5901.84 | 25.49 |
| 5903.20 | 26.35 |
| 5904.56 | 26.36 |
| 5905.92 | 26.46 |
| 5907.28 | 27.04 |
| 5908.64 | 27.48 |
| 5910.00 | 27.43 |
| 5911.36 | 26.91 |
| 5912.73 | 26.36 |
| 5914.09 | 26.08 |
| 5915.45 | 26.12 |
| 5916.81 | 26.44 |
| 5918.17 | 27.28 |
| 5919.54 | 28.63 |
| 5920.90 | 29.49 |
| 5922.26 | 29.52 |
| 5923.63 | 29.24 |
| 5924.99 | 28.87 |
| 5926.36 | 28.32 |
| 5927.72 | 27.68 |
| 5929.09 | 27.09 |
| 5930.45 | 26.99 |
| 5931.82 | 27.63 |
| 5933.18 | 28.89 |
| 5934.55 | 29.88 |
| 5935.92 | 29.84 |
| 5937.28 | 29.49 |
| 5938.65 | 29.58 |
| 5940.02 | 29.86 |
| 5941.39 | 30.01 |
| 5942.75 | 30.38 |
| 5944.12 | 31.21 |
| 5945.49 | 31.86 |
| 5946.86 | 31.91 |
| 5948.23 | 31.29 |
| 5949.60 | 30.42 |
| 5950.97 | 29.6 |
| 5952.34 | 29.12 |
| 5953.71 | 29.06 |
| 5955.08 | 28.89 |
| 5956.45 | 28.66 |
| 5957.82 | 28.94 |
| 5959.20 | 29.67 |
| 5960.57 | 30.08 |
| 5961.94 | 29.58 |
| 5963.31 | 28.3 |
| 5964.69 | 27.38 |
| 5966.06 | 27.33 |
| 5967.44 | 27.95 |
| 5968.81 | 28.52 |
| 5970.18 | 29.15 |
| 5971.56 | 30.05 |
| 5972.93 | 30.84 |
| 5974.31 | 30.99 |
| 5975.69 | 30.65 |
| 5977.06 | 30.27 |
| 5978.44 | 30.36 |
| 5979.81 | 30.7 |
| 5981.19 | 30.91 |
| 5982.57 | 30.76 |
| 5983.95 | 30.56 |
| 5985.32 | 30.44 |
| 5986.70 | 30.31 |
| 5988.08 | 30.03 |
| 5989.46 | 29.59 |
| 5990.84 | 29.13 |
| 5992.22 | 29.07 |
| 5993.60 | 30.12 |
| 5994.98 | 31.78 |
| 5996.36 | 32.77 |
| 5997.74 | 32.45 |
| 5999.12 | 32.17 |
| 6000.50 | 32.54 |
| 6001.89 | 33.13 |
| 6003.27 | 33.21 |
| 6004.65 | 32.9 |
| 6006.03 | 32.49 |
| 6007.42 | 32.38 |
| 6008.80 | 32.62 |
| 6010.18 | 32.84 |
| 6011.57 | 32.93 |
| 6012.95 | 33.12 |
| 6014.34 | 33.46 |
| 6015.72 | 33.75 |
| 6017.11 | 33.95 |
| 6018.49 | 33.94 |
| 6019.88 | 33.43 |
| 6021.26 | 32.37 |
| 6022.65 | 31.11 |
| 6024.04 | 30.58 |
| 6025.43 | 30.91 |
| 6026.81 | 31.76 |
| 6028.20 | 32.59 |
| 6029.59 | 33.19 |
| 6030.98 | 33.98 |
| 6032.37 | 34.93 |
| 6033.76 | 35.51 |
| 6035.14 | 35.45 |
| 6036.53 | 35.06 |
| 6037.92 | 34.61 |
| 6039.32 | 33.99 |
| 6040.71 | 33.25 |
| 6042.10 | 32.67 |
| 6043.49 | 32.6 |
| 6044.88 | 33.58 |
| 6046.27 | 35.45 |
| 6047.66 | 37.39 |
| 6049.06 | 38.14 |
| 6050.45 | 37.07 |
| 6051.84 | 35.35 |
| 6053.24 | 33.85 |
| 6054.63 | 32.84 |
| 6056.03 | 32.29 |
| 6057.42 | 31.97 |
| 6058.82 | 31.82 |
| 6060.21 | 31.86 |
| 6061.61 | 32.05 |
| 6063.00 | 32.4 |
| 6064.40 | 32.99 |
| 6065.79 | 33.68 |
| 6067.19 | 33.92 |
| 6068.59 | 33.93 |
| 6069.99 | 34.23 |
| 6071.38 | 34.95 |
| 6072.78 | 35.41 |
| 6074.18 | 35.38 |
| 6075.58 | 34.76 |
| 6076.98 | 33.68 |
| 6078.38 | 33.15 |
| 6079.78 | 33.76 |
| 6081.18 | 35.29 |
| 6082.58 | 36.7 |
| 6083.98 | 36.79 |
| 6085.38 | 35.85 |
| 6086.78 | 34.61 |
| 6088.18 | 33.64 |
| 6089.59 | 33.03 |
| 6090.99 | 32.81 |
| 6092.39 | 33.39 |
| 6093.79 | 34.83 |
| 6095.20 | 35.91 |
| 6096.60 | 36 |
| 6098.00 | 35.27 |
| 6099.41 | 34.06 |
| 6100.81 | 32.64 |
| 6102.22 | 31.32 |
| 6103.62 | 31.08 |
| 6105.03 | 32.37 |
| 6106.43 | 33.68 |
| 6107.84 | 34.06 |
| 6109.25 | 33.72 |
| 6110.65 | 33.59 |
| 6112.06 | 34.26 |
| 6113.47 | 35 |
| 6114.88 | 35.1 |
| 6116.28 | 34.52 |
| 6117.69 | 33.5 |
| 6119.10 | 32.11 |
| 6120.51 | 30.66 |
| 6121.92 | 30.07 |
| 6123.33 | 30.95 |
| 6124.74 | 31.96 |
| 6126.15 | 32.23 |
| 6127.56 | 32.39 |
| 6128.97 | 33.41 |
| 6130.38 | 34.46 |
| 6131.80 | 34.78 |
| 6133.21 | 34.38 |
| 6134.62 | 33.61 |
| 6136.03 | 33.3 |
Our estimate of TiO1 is 0.10 mag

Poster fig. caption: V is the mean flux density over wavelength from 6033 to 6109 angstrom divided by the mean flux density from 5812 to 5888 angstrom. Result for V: 1.19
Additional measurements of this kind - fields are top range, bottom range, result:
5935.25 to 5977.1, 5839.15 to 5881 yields 1.02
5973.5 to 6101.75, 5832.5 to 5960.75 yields 1.22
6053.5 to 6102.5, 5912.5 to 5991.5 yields 1.16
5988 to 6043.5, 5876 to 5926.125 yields 1.41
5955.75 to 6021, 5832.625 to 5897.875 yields 1.19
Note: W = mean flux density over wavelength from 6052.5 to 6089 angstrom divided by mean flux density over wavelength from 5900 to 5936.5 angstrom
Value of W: 1.2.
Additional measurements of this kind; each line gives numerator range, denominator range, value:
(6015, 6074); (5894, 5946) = 1.26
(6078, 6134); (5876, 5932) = 1.43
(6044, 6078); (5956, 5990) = 1.15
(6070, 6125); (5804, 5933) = 1.23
